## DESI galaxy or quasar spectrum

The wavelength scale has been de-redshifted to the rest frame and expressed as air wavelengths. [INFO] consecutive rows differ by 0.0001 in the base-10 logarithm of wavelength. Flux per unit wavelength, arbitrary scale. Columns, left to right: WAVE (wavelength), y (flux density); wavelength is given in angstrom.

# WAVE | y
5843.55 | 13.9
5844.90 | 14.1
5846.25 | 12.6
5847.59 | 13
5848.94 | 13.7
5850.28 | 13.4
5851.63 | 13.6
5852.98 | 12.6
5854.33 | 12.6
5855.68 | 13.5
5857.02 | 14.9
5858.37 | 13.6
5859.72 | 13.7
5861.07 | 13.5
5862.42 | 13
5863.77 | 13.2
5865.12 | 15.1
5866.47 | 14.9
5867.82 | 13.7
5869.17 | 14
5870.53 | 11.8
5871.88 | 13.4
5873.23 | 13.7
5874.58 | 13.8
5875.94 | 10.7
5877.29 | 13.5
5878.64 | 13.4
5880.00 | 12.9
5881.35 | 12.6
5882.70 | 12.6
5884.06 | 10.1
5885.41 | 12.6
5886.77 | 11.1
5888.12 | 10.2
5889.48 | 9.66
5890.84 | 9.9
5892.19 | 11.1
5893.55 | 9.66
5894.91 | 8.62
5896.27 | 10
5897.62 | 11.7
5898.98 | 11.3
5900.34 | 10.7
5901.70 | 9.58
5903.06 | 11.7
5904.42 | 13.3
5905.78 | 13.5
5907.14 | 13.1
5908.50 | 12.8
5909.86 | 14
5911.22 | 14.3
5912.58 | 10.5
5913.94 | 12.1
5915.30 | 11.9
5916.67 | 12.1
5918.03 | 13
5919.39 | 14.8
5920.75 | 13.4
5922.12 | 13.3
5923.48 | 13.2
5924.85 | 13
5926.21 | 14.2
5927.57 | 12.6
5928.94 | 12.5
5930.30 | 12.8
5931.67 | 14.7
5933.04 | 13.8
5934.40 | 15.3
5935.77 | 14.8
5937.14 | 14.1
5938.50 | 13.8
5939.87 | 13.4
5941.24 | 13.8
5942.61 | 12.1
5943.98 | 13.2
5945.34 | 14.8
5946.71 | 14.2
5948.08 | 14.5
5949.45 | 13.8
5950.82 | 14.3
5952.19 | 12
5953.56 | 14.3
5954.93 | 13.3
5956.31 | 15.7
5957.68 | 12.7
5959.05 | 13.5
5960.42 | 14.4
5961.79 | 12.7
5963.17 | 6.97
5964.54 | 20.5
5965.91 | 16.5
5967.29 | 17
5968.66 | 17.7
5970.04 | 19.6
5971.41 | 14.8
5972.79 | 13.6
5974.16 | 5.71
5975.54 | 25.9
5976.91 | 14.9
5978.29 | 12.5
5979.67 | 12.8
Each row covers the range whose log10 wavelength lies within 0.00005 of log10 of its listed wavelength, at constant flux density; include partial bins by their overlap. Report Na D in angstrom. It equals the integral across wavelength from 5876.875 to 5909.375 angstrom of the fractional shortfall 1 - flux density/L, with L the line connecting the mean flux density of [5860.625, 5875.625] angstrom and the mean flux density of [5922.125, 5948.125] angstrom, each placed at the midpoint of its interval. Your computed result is 5.1 angstrom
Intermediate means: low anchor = 13.6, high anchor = 13.7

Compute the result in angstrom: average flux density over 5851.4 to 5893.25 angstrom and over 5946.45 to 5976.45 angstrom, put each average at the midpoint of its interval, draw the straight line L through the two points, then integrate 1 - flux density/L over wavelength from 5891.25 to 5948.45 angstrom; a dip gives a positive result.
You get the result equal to 4.3 angstrom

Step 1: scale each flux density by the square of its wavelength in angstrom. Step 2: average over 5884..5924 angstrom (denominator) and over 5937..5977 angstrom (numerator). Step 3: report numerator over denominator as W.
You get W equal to 1.2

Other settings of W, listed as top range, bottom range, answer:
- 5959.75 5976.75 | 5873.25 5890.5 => 1.33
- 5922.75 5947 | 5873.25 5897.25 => 1.22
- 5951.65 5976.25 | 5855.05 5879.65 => 1.14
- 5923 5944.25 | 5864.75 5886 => 1.06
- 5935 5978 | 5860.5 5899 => 1.22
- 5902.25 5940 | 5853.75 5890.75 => 1.05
